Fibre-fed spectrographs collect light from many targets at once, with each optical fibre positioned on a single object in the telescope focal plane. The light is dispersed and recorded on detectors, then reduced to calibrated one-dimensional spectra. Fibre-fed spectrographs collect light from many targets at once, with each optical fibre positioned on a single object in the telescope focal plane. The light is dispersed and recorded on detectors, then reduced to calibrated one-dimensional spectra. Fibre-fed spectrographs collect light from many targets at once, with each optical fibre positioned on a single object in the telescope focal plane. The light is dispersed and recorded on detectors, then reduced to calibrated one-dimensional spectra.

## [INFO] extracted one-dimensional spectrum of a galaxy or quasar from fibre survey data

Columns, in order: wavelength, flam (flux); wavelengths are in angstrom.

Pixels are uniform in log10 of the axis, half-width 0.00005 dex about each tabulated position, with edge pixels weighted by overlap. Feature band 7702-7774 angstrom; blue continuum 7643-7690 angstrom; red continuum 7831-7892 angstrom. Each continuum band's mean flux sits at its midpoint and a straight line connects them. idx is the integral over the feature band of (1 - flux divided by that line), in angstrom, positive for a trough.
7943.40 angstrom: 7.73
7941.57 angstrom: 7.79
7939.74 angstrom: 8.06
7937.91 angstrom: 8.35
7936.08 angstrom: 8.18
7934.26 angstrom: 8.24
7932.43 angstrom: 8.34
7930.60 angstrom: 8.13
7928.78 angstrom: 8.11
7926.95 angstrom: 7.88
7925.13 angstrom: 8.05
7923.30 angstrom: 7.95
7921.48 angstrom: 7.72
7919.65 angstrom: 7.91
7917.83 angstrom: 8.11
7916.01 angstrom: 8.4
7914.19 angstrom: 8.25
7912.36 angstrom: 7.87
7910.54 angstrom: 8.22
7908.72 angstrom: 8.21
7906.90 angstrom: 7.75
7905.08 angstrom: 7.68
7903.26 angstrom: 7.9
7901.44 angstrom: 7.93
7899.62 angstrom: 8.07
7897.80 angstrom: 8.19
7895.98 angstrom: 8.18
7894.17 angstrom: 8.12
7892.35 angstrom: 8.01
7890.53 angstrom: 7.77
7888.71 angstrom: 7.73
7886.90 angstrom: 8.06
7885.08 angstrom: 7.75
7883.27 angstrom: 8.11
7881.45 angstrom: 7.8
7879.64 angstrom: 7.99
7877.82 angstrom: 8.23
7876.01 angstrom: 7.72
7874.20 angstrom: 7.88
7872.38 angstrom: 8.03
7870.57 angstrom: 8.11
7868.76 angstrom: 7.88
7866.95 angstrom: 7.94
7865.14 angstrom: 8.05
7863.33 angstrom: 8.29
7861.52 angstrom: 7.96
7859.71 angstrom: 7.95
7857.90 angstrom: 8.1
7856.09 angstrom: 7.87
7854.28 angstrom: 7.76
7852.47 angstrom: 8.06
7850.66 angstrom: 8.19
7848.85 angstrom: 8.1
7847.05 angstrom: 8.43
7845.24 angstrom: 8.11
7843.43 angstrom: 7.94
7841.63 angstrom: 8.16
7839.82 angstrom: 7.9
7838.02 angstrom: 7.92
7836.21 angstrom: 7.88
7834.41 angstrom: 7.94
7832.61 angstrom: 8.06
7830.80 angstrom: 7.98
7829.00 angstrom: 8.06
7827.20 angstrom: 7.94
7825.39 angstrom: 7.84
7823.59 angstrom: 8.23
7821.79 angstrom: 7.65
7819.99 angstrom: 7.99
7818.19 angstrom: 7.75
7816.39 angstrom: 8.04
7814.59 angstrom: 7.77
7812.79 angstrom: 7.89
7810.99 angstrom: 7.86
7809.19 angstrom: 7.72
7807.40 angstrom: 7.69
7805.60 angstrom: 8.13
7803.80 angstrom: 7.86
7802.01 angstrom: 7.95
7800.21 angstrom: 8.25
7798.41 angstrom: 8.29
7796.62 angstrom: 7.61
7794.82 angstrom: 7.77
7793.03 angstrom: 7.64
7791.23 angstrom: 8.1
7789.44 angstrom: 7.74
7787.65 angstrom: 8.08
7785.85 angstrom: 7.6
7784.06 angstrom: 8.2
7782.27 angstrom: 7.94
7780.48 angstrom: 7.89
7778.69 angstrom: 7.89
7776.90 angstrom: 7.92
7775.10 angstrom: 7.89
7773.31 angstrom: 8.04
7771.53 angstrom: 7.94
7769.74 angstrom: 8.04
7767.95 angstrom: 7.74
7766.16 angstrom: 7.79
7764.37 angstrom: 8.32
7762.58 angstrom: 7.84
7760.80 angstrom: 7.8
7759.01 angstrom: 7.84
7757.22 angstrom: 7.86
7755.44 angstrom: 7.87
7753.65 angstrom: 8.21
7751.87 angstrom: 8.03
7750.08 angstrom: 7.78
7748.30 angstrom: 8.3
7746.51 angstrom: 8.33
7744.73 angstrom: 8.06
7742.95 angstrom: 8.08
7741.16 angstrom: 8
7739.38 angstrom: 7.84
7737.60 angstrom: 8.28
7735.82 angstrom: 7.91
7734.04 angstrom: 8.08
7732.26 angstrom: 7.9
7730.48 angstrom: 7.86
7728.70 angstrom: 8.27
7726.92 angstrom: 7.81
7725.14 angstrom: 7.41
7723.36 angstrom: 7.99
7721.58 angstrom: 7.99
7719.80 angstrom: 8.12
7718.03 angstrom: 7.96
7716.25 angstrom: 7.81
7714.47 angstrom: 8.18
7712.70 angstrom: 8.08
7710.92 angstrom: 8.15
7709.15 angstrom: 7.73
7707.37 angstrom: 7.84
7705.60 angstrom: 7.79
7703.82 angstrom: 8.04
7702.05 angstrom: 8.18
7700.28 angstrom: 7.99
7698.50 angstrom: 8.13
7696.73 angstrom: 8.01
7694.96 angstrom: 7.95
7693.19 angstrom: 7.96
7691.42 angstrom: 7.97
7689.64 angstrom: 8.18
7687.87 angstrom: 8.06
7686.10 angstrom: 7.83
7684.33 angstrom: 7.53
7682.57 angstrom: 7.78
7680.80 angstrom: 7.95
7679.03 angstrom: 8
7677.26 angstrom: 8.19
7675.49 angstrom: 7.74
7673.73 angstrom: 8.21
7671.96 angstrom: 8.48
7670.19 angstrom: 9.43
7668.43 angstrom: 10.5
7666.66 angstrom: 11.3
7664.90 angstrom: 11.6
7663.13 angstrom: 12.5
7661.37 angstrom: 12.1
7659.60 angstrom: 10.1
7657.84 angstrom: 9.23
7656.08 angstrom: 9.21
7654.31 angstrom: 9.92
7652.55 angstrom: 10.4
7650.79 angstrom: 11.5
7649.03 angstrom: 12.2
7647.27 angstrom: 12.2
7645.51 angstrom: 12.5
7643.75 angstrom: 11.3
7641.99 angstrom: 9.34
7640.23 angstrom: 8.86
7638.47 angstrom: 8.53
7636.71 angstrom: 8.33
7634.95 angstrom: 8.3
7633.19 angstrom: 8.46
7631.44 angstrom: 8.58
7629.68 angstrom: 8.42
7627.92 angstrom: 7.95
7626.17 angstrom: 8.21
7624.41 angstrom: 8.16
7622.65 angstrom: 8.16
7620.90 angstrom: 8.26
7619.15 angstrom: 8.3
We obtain 9.1 angstrom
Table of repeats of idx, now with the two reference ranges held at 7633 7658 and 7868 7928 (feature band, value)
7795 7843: 3.9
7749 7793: 5.4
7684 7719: 6.0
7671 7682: 1.9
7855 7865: 0.3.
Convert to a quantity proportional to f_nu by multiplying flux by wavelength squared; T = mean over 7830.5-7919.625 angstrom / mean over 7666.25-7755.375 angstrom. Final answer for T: 1.03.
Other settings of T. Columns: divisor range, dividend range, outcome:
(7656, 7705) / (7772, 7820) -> 0.92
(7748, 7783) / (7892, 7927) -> 1.05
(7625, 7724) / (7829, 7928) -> 0.94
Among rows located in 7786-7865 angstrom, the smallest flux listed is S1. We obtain 7.61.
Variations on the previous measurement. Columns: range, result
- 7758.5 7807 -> 7.6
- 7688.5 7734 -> 7.41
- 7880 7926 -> 7.68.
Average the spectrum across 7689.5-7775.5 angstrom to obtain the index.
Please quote 7.98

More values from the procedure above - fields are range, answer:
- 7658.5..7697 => 8.99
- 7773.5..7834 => 7.92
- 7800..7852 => 7.97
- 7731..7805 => 7.96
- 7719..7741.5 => 7.96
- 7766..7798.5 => 7.89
